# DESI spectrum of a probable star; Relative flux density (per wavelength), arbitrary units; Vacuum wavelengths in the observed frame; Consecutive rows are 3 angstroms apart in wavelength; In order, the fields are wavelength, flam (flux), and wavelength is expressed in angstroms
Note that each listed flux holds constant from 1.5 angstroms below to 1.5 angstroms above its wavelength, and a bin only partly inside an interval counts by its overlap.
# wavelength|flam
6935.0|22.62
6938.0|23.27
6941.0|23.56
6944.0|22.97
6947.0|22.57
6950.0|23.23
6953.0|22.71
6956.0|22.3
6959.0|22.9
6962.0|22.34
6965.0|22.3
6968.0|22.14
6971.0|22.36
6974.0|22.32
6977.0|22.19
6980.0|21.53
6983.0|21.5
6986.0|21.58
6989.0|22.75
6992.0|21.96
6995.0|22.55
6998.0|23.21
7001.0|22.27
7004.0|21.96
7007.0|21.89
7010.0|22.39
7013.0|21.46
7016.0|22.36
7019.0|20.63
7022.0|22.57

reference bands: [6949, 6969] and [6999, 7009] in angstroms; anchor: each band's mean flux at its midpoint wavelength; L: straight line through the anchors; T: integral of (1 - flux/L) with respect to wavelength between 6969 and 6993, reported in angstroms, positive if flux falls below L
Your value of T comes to 0.34 angstroms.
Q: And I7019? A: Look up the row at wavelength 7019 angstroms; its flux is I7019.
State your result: 20.63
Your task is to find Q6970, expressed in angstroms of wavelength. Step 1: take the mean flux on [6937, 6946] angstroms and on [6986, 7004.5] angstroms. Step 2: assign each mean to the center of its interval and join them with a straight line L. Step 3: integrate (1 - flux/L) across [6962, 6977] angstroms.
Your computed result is 0.3 angstroms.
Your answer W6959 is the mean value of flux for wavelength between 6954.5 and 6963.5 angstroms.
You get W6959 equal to 22.5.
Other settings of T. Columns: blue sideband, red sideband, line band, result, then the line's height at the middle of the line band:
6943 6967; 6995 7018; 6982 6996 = 0.2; 22.4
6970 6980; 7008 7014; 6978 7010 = -0.1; 22.1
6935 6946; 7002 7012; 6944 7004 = 0.6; 22.6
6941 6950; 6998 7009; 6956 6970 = 0.2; 22.7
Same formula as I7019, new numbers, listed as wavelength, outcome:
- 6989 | 22.75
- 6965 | 22.3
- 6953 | 22.71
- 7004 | 21.96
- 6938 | 23.27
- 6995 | 22.55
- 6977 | 22.19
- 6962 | 22.34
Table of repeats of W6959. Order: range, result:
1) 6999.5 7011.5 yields 22.1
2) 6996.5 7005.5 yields 22.5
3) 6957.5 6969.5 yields 22.4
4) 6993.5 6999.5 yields 22.9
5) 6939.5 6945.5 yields 23.3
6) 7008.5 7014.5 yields 21.9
